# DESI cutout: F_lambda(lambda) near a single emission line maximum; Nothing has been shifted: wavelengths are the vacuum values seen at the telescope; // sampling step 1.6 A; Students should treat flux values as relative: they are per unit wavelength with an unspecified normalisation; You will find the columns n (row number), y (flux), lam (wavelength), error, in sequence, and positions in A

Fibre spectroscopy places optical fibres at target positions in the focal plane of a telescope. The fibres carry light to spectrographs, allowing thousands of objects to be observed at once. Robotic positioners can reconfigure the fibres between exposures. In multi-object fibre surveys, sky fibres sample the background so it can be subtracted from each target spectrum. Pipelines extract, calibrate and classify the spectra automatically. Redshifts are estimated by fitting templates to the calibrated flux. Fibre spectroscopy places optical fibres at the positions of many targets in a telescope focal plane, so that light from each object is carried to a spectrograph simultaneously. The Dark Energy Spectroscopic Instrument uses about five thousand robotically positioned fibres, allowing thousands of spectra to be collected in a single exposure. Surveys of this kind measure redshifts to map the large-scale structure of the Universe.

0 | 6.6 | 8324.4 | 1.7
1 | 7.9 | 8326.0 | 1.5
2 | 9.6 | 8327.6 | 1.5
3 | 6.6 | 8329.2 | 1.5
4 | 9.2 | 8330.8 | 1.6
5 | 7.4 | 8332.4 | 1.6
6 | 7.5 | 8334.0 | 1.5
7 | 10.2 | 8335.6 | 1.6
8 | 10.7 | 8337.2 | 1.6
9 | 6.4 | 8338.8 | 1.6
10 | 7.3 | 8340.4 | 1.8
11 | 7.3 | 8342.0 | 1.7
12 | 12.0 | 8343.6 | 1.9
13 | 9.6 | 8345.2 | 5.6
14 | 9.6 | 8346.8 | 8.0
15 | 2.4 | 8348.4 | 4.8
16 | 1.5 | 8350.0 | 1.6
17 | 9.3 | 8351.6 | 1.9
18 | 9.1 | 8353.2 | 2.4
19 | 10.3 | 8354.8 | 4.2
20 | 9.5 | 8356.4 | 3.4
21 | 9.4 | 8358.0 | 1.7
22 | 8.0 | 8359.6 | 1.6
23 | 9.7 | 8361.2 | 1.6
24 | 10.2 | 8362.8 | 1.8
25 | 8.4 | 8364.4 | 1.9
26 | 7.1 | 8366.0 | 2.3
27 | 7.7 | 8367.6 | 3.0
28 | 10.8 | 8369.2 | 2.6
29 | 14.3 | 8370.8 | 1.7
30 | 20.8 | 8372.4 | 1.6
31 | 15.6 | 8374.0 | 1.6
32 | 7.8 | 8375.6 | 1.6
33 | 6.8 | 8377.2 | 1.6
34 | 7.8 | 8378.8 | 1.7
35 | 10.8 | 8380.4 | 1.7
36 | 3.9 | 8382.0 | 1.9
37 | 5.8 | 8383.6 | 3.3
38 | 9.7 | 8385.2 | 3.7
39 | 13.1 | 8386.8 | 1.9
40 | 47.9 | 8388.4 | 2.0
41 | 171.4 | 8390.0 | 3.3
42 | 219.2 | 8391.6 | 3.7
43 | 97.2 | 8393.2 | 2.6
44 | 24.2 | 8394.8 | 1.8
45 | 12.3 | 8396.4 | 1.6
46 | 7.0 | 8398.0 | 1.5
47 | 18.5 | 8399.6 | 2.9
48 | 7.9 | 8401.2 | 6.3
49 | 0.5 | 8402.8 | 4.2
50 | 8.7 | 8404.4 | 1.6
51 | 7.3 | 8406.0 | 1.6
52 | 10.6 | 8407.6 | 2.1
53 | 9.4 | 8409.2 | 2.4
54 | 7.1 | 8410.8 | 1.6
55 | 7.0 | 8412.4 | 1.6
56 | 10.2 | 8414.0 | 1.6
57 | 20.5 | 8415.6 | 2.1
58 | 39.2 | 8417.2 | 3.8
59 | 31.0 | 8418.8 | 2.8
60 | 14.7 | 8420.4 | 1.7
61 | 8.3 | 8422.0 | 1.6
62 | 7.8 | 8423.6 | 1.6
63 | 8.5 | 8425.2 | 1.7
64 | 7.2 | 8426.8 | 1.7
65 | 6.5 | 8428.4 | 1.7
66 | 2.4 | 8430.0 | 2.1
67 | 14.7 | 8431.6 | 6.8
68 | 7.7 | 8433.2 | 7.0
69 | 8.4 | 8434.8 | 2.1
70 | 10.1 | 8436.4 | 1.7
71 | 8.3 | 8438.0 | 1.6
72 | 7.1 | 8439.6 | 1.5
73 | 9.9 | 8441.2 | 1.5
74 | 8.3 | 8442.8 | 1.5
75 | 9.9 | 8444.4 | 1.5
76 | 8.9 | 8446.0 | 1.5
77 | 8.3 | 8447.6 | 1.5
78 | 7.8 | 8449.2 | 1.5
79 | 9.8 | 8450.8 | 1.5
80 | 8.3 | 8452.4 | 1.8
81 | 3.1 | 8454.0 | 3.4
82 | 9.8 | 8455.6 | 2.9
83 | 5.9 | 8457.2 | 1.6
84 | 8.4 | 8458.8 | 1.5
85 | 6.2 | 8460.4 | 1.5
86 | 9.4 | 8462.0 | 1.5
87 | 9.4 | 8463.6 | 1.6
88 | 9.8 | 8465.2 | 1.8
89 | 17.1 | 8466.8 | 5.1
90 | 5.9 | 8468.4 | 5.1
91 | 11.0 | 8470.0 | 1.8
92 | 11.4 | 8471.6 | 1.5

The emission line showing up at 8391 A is H-alpha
